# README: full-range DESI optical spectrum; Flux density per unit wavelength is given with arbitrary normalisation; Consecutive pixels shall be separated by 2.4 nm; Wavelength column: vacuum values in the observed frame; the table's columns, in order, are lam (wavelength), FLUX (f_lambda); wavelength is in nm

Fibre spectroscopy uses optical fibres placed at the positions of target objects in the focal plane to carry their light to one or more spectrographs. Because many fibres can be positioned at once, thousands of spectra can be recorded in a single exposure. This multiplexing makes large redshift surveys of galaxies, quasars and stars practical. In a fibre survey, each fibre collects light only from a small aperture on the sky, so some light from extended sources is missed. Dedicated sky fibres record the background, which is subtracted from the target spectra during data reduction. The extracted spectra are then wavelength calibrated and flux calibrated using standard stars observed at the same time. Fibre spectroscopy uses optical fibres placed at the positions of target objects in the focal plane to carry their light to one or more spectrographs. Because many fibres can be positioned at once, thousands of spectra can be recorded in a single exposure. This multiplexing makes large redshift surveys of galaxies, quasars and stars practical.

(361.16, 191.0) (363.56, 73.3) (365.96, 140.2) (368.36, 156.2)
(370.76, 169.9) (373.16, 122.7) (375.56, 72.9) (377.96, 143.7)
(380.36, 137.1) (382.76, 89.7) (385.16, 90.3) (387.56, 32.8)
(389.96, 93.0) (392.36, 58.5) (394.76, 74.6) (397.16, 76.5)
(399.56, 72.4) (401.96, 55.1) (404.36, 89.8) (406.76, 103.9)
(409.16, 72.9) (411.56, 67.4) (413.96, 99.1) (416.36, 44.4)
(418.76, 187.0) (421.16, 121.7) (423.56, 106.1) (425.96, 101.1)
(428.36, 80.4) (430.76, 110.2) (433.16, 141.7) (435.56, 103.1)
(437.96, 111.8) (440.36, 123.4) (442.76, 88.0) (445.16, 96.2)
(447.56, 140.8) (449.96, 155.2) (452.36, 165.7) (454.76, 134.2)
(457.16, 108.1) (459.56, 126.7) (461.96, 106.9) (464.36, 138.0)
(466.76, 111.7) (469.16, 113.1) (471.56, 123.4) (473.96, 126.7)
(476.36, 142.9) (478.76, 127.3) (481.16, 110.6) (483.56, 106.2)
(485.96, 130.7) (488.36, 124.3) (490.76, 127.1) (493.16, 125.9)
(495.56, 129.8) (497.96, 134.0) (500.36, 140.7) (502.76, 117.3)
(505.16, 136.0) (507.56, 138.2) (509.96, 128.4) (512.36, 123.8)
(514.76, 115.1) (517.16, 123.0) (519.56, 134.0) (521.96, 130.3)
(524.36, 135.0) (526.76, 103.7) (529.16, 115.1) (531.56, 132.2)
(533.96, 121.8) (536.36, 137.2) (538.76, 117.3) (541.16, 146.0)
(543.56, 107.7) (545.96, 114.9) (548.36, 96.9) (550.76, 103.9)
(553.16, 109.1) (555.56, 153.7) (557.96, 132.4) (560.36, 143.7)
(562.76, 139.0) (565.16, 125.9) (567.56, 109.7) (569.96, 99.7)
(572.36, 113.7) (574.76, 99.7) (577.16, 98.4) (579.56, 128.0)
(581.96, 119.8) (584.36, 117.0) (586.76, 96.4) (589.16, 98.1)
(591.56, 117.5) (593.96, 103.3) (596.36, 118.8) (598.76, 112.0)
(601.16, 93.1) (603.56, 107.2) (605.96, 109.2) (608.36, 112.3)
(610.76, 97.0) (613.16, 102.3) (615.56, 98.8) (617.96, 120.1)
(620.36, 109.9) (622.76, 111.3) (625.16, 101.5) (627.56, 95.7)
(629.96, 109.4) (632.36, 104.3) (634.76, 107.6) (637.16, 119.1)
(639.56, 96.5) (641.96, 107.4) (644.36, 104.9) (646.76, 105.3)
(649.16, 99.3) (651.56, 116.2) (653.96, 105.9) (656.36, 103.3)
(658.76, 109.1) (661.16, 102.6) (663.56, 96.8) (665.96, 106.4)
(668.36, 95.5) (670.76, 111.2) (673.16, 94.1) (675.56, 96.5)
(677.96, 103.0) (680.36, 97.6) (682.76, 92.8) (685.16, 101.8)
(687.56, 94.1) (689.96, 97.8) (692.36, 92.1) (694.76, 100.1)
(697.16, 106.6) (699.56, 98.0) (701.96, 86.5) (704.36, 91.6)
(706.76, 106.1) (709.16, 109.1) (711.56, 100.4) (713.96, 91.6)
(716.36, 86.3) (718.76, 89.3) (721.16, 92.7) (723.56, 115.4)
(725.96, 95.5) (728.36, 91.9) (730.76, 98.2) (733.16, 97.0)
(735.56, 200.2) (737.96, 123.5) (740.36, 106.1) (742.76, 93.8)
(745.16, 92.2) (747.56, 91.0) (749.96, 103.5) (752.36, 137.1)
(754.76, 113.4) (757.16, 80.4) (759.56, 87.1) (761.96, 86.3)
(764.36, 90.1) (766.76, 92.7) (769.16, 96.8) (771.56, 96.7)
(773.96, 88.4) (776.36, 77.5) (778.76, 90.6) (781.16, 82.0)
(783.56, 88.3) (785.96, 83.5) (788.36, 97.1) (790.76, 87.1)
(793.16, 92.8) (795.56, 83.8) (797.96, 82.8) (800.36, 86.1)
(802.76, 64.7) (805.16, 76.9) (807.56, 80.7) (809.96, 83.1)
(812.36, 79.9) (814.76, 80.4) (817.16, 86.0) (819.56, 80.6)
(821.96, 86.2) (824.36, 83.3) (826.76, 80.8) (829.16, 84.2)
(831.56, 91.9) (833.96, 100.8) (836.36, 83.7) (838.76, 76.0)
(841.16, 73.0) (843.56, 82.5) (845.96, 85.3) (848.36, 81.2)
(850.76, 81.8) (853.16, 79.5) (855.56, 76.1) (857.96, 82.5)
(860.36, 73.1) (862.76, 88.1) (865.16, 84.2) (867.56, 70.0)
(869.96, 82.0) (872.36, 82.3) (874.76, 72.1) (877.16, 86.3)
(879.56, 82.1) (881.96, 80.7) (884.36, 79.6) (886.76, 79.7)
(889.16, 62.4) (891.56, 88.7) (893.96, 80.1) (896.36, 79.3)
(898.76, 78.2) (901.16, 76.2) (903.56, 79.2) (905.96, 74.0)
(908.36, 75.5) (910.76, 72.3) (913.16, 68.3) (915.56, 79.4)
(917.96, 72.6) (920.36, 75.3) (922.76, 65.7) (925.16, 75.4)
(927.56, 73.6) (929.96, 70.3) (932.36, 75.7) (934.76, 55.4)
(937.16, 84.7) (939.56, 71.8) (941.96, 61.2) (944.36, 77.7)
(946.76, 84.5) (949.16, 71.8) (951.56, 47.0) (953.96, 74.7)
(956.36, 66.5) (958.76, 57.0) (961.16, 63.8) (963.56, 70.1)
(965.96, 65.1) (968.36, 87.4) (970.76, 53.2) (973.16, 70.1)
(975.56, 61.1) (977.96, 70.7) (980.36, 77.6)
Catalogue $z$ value 0.121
